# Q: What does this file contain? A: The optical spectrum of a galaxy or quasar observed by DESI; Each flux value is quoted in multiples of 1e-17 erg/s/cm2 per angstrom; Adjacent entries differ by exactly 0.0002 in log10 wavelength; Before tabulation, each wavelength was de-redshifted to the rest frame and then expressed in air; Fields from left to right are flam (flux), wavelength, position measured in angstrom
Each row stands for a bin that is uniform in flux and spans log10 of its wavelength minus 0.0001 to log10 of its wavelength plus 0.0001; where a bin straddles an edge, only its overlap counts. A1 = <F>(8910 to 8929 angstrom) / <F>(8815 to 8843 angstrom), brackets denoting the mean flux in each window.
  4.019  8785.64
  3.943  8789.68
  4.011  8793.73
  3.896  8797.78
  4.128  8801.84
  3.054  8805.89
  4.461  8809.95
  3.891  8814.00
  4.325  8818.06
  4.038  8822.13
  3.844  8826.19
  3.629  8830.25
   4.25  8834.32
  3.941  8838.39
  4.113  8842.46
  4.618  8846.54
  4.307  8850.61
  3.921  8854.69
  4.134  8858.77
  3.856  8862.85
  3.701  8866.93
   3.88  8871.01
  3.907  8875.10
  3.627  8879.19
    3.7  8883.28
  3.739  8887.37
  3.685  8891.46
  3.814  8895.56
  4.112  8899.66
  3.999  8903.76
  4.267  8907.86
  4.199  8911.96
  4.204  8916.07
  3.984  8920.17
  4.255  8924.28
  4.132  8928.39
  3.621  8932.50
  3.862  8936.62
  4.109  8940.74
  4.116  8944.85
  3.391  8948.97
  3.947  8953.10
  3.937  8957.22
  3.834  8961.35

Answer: 1.04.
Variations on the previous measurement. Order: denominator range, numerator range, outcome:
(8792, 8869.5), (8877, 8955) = 0.98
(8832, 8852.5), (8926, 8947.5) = 0.93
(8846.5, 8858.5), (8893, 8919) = 0.97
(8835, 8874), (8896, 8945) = 1.00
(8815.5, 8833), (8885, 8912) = 1.00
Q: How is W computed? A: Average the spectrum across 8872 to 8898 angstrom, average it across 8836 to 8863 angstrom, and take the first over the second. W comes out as 0.91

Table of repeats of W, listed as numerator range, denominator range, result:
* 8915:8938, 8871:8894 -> 1.07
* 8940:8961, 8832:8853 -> 0.92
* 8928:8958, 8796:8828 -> 0.98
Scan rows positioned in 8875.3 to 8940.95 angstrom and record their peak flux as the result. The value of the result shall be 4.267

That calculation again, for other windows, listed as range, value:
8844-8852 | 4.618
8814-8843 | 4.325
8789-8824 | 4.461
